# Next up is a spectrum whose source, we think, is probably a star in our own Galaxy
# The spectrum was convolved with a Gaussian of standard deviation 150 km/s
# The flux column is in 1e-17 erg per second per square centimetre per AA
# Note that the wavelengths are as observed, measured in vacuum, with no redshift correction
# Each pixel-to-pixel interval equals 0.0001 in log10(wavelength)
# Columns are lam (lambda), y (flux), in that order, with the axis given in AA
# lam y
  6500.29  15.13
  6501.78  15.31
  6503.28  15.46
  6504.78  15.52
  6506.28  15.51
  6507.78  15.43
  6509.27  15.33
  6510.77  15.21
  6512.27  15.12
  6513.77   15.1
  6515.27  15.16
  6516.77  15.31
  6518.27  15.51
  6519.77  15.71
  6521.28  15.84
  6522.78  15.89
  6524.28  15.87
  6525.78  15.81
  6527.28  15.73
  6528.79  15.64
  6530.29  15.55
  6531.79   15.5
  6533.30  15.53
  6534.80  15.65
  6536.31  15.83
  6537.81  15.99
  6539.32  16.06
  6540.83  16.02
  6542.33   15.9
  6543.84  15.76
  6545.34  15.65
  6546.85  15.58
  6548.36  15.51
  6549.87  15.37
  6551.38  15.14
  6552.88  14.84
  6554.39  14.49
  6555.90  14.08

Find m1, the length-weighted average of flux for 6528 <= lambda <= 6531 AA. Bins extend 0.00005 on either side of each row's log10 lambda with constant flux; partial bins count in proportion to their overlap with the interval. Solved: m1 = 15.6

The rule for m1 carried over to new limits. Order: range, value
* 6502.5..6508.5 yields 15.5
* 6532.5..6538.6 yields 15.7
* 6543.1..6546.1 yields 15.7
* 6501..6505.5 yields 15.4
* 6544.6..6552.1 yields 15.4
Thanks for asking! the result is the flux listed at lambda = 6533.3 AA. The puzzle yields 15.53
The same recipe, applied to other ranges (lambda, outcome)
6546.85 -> 15.58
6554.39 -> 14.49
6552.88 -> 14.84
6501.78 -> 15.31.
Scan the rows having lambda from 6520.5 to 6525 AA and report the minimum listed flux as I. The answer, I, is 15.84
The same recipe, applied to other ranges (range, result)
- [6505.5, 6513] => 15.12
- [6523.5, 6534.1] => 15.5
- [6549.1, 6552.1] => 15.14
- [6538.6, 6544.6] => 15.76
